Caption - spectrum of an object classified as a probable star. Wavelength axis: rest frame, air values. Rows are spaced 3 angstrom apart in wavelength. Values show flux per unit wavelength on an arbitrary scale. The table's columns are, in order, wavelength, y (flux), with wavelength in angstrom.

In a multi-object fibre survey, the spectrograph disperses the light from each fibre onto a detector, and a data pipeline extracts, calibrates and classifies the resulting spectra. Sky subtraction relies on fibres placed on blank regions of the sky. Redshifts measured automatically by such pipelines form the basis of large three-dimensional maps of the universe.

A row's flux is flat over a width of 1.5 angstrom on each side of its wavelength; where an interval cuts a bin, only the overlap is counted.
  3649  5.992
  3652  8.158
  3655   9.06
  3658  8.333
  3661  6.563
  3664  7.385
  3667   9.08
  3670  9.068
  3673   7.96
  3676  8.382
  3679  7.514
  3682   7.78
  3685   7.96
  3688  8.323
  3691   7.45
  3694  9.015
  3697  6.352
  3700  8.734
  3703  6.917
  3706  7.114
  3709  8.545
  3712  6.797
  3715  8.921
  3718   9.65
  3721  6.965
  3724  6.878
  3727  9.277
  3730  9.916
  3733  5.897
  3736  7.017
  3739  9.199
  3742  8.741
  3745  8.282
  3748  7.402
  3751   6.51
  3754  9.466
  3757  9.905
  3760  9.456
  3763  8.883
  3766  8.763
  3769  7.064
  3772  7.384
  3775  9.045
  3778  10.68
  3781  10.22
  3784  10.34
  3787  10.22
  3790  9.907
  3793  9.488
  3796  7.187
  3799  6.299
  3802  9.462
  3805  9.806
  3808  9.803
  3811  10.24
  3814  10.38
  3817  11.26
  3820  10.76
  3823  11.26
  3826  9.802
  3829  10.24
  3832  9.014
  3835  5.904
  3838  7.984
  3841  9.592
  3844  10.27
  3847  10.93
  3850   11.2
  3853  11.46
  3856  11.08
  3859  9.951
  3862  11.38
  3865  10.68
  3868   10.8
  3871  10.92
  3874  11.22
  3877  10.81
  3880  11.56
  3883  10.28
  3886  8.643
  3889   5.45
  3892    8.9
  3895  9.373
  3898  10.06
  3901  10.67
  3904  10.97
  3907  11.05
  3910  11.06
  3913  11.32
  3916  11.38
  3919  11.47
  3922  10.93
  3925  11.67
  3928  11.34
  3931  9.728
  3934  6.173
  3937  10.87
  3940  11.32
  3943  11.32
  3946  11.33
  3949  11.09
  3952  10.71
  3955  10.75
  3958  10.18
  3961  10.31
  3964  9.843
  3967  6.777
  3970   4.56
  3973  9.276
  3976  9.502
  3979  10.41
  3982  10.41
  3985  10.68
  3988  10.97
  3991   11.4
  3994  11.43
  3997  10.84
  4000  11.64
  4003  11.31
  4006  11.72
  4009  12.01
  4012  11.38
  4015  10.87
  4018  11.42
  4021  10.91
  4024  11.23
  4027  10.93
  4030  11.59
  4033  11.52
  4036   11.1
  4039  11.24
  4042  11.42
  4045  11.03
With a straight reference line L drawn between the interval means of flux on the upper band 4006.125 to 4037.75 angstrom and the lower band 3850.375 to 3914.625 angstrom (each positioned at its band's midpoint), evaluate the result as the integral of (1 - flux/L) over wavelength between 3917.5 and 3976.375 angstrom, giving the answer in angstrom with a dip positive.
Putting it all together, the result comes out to 4.5 angstrom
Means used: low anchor 10.4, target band 9.97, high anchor 11.3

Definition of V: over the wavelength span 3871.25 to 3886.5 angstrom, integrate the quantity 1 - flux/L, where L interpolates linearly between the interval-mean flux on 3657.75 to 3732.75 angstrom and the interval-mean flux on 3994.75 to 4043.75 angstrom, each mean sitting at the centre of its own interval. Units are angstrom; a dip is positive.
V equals -1.21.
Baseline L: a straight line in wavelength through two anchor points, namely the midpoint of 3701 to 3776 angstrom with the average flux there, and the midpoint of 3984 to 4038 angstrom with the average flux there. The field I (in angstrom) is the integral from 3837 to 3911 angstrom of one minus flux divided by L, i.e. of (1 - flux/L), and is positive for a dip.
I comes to -4.3 angstrom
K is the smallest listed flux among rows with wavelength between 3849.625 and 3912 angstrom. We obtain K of 5.45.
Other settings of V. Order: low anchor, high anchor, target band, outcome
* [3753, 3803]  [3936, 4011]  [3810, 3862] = -3.7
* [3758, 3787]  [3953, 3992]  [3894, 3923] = -4.2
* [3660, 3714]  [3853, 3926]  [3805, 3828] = -2.2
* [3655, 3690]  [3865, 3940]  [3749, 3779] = 1.0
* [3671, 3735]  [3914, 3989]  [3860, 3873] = -2.1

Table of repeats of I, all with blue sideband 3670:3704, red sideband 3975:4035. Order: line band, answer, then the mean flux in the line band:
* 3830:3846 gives 1.3 angstrom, 8.68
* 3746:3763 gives 0.1 angstrom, 8.57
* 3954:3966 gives 0.6 angstrom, 10.1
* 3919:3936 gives 0.3 angstrom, 10.1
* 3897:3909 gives -0.8 angstrom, 10.7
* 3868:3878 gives -1.2 angstrom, 11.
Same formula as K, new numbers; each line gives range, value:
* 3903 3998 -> 4.56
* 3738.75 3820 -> 6.299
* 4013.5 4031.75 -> 10.87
